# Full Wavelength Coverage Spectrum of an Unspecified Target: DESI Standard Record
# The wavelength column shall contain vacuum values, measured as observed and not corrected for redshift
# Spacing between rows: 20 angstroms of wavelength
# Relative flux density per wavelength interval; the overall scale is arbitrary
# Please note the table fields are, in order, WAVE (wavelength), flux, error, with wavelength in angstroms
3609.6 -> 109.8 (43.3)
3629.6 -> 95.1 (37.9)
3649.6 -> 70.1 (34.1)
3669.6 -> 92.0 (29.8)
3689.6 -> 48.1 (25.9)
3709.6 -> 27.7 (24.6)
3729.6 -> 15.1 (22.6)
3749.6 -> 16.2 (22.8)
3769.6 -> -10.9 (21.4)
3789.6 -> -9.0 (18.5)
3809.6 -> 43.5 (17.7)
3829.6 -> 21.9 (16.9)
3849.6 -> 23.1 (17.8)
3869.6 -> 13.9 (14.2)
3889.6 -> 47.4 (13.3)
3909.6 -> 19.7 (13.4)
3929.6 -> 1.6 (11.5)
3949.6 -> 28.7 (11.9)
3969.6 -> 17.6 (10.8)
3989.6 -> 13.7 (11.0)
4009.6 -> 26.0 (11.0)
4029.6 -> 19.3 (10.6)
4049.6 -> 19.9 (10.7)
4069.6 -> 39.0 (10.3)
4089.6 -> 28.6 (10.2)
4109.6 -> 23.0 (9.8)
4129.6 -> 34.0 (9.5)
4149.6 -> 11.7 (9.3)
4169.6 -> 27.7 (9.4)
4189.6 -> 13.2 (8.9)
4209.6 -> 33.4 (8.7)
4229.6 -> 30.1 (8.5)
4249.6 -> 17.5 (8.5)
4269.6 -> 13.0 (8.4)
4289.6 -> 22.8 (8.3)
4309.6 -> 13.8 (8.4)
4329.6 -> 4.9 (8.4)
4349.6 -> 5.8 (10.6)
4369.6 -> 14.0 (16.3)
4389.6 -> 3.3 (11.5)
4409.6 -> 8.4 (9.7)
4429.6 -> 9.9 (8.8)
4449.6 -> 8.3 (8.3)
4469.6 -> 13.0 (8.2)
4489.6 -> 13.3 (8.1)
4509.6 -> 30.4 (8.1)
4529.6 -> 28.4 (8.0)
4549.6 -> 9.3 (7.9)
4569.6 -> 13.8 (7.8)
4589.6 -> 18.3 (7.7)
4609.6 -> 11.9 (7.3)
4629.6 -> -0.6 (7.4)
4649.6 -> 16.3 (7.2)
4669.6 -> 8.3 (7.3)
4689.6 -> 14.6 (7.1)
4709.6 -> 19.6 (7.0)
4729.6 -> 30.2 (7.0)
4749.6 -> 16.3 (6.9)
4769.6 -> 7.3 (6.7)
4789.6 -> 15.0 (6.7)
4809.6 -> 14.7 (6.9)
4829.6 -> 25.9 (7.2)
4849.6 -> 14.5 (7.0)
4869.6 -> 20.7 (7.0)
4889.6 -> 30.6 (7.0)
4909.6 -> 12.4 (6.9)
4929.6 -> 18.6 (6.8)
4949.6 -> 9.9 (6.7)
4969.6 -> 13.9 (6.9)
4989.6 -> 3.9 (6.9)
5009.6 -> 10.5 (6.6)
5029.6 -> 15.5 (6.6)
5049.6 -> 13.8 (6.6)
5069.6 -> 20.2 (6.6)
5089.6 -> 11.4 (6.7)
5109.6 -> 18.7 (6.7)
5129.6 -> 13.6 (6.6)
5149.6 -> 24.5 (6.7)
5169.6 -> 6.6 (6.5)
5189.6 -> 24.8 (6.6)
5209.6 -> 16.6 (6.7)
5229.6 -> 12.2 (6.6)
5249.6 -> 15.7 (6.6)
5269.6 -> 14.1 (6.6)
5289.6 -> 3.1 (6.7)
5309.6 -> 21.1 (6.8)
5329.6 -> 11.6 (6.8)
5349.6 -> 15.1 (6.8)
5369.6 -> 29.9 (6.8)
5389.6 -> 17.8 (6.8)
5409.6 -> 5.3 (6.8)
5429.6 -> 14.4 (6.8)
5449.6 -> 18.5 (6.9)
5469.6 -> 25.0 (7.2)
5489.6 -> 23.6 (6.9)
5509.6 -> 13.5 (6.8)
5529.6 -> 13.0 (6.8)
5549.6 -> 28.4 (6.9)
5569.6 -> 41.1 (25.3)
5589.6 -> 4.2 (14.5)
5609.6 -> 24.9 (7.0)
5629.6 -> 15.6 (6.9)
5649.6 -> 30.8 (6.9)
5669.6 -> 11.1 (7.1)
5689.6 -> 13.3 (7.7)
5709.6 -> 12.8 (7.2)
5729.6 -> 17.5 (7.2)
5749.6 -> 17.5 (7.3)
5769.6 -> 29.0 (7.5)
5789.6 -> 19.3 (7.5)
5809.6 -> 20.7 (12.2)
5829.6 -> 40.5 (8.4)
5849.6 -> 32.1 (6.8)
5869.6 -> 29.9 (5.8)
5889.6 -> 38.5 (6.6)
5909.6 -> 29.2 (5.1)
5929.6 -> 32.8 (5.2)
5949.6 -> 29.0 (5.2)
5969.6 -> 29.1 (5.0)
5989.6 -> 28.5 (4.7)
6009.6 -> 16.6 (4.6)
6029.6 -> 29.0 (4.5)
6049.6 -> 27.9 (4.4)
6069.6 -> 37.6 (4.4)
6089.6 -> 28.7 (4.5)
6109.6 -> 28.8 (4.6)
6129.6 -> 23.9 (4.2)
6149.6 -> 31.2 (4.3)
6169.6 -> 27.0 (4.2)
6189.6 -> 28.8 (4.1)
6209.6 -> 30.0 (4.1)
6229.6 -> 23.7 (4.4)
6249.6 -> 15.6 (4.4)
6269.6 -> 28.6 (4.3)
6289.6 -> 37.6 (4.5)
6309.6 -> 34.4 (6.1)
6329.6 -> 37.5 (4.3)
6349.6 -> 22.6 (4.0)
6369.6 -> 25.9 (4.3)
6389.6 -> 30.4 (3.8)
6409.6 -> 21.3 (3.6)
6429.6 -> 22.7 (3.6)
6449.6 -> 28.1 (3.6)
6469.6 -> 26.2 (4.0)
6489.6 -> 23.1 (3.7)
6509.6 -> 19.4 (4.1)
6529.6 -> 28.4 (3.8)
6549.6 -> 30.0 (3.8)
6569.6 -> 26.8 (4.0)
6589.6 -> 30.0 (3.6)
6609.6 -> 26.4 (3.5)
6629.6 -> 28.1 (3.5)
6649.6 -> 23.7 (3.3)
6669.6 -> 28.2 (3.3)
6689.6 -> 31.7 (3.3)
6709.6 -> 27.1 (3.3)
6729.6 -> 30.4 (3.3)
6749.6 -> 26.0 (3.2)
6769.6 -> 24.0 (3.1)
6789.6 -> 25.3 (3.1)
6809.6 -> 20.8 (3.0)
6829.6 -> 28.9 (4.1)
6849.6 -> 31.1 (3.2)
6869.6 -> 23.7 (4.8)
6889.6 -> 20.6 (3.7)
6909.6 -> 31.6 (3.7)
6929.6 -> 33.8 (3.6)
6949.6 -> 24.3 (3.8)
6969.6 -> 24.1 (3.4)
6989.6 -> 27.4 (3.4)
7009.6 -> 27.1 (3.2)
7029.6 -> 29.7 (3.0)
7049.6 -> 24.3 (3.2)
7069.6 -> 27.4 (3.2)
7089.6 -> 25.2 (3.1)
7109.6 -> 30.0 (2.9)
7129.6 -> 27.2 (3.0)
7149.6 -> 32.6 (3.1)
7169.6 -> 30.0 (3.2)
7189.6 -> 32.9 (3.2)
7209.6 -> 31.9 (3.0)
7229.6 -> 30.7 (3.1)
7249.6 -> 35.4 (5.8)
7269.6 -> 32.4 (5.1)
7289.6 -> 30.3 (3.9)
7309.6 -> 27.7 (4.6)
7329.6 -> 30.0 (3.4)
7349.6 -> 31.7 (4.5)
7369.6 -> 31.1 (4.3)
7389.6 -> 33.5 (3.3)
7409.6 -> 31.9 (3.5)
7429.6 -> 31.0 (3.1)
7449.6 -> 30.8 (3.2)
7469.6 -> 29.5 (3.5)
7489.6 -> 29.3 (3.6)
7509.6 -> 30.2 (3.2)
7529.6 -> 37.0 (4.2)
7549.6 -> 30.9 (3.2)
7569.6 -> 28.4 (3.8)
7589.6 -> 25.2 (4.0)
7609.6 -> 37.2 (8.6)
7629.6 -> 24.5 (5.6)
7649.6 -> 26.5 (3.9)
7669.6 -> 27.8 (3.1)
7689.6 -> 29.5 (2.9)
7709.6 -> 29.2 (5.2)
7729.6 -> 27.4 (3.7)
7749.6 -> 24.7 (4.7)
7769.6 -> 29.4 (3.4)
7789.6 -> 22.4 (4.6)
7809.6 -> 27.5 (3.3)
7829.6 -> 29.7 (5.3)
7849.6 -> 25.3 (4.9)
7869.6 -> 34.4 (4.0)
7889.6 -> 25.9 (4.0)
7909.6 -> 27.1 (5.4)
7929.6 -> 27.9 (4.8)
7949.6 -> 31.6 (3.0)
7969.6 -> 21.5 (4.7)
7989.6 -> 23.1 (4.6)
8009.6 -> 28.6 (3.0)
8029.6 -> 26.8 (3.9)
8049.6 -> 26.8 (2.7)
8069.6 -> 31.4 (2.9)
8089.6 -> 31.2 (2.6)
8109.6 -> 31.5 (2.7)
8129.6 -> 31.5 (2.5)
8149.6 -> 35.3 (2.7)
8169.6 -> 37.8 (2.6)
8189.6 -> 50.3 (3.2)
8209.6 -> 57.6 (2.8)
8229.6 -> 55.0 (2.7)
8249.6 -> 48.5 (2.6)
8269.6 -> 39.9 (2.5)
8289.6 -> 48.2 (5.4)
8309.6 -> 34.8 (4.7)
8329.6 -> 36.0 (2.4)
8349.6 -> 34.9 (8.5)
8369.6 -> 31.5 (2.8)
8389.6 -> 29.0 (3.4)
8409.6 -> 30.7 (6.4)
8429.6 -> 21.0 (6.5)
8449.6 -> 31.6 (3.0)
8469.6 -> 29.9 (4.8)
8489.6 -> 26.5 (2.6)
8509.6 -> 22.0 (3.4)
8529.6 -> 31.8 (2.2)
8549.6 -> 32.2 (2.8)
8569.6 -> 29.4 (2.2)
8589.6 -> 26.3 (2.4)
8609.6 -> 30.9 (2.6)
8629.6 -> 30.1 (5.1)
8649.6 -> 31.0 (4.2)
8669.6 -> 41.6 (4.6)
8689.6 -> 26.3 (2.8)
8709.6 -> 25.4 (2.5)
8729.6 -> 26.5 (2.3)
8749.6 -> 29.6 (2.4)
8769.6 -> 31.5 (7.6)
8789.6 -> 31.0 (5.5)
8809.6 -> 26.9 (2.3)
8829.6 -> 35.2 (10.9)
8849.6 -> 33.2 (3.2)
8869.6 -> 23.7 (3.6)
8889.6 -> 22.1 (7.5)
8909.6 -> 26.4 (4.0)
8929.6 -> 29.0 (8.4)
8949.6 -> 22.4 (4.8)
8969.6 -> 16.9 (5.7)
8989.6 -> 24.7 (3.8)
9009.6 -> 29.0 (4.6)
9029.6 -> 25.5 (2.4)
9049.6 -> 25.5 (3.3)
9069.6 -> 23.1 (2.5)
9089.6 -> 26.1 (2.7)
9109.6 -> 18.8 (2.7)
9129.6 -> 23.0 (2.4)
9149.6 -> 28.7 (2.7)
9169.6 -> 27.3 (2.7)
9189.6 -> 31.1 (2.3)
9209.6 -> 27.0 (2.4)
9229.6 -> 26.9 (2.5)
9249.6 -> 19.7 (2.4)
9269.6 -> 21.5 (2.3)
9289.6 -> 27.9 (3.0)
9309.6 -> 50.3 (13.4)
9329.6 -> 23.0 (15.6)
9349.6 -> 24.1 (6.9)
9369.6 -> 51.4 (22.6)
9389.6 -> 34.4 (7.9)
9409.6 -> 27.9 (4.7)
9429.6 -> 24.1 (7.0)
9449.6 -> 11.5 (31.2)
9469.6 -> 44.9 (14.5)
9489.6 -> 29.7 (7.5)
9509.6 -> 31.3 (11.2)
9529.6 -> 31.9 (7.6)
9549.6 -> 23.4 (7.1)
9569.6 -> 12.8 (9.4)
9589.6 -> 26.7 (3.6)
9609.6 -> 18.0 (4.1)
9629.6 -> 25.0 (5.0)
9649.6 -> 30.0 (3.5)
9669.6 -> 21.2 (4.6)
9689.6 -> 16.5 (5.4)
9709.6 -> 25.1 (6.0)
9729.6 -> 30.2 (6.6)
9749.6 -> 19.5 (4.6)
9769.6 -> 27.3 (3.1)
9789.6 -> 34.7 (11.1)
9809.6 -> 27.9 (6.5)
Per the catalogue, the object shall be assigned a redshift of 0.252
